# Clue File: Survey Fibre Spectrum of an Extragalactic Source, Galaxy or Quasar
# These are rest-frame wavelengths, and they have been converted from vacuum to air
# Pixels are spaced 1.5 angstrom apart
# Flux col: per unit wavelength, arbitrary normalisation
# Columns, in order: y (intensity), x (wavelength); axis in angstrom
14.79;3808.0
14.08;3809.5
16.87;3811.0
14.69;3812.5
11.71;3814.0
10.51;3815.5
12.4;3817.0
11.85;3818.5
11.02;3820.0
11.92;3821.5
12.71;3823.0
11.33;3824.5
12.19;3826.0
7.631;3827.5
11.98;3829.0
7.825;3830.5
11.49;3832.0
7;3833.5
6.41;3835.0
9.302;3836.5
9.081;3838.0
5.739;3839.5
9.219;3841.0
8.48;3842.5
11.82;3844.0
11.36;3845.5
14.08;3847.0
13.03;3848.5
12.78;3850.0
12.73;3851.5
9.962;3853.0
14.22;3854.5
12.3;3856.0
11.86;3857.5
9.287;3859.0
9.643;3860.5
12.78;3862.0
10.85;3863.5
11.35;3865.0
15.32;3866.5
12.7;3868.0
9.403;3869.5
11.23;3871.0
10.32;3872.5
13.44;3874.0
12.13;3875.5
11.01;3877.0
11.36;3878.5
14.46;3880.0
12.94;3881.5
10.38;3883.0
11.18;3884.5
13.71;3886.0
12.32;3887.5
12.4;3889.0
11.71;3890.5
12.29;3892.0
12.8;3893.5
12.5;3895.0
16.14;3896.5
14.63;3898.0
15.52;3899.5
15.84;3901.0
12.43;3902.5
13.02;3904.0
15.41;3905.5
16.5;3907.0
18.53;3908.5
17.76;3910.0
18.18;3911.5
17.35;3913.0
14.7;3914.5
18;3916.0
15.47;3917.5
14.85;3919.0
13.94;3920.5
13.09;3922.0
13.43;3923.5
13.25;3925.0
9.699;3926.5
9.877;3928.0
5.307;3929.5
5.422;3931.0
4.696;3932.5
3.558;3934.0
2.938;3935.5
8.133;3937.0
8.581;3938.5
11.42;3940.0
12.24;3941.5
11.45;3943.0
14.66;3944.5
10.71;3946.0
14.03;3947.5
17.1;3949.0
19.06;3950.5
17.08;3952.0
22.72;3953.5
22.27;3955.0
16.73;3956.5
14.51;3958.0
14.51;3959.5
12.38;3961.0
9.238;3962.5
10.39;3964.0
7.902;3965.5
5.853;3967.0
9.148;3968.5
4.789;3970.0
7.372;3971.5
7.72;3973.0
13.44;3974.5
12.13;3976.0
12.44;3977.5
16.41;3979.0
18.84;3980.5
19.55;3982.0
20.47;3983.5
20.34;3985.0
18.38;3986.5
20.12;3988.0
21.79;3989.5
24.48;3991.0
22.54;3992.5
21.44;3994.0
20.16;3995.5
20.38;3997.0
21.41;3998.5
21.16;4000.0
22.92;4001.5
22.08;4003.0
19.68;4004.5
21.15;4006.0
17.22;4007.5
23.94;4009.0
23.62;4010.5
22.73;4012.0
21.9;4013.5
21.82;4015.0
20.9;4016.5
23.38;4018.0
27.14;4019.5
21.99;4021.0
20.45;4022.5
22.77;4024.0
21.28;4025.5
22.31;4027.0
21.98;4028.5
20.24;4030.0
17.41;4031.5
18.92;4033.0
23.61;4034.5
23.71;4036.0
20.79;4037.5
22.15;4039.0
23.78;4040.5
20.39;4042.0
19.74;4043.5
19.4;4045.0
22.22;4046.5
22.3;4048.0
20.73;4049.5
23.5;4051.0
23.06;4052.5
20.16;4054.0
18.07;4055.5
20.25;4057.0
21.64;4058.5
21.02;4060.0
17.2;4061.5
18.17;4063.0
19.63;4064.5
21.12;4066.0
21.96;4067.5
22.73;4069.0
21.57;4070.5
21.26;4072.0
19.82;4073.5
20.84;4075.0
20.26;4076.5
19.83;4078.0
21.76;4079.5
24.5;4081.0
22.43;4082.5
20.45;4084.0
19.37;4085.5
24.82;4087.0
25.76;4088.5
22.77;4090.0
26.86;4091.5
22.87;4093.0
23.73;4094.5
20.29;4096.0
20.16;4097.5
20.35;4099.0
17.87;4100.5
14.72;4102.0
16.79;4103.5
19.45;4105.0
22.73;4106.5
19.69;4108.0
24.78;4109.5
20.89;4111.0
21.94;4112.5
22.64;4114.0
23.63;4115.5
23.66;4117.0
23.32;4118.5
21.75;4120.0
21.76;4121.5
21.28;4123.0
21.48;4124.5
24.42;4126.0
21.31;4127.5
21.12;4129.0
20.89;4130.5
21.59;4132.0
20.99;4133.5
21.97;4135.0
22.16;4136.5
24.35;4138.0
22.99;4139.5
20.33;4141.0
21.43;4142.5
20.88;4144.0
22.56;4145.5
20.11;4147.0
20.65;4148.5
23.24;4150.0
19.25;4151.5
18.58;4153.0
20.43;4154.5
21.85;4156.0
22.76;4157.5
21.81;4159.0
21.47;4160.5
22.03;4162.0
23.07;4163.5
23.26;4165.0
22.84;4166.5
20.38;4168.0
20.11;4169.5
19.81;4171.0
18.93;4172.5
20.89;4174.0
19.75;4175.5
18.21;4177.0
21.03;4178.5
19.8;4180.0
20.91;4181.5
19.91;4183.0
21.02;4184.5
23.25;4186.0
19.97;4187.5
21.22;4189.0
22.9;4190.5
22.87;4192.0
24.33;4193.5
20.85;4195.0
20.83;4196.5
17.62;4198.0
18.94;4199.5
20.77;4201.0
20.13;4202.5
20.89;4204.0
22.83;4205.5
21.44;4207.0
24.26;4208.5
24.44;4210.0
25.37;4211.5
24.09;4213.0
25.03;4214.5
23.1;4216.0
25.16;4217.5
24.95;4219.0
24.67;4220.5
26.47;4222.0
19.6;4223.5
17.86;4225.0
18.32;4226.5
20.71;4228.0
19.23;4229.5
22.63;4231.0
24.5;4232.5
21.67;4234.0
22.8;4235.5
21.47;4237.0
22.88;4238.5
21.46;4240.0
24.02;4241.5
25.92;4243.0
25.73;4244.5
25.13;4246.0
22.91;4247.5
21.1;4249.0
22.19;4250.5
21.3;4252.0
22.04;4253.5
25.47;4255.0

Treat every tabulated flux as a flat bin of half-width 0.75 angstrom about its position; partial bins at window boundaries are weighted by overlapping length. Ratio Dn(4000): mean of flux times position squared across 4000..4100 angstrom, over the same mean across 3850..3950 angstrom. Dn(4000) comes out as 1.9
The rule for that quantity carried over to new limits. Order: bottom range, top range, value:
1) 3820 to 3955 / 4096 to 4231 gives 2.02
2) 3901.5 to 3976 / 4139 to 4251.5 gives 1.99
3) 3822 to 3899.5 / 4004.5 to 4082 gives 2.04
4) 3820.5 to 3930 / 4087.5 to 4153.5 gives 1.98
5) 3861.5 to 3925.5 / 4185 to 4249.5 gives 1.93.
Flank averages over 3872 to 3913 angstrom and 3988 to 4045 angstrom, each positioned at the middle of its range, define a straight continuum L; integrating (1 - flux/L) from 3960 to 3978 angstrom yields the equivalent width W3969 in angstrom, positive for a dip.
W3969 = 8.89 angstrom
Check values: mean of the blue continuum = 13.8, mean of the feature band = 9.43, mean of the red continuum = 21.7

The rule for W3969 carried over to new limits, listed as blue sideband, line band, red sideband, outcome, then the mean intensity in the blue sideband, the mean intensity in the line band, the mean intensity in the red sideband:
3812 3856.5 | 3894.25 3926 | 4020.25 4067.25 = -1.6 angstrom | 10.9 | 15.2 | 21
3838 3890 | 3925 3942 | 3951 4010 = 8.2 angstrom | 11.6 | 7.63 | 16.8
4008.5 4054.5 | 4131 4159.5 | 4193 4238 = 0.8 angstrom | 21.9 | 21.5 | 22.2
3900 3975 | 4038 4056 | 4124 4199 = -4.8 angstrom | 12.5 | 21.3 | 21.3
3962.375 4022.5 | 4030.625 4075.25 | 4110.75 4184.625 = -3.5 angstrom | 18.1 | 20.9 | 21.4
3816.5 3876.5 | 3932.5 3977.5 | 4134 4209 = 8.5 angstrom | 11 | 11.7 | 21.2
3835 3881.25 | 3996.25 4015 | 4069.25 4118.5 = -4.0 angstrom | 11.3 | 21.5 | 21.6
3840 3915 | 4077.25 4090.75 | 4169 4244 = -2.9 angstrom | 12.9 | 22.4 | 21.8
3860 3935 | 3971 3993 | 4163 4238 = -2.7 angstrom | 12.7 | 17.1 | 21.7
